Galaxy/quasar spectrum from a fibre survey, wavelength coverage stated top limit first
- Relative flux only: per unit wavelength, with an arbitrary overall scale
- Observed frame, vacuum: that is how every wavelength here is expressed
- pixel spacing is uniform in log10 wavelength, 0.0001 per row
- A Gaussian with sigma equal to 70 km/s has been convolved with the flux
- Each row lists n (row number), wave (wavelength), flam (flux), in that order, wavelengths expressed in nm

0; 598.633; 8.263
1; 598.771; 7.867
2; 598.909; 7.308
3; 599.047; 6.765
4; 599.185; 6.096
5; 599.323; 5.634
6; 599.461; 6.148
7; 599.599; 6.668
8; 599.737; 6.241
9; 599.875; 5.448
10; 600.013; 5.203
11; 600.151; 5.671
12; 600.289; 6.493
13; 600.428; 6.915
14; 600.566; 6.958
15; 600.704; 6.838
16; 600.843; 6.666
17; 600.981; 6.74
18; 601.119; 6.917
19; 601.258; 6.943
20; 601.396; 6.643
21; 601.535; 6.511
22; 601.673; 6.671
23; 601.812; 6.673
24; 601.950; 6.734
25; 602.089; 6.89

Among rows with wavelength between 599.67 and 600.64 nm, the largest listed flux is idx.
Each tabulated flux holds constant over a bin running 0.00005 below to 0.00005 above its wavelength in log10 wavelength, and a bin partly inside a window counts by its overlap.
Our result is 6.958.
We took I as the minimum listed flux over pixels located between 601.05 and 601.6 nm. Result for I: 6.511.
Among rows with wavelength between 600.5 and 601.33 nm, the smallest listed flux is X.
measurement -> 6.666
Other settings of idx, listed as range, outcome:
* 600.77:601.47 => 6.943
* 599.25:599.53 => 6.148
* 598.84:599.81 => 7.308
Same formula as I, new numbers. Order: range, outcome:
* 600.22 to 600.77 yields 6.493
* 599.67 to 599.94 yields 5.448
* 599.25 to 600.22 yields 5.203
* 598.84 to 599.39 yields 5.634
